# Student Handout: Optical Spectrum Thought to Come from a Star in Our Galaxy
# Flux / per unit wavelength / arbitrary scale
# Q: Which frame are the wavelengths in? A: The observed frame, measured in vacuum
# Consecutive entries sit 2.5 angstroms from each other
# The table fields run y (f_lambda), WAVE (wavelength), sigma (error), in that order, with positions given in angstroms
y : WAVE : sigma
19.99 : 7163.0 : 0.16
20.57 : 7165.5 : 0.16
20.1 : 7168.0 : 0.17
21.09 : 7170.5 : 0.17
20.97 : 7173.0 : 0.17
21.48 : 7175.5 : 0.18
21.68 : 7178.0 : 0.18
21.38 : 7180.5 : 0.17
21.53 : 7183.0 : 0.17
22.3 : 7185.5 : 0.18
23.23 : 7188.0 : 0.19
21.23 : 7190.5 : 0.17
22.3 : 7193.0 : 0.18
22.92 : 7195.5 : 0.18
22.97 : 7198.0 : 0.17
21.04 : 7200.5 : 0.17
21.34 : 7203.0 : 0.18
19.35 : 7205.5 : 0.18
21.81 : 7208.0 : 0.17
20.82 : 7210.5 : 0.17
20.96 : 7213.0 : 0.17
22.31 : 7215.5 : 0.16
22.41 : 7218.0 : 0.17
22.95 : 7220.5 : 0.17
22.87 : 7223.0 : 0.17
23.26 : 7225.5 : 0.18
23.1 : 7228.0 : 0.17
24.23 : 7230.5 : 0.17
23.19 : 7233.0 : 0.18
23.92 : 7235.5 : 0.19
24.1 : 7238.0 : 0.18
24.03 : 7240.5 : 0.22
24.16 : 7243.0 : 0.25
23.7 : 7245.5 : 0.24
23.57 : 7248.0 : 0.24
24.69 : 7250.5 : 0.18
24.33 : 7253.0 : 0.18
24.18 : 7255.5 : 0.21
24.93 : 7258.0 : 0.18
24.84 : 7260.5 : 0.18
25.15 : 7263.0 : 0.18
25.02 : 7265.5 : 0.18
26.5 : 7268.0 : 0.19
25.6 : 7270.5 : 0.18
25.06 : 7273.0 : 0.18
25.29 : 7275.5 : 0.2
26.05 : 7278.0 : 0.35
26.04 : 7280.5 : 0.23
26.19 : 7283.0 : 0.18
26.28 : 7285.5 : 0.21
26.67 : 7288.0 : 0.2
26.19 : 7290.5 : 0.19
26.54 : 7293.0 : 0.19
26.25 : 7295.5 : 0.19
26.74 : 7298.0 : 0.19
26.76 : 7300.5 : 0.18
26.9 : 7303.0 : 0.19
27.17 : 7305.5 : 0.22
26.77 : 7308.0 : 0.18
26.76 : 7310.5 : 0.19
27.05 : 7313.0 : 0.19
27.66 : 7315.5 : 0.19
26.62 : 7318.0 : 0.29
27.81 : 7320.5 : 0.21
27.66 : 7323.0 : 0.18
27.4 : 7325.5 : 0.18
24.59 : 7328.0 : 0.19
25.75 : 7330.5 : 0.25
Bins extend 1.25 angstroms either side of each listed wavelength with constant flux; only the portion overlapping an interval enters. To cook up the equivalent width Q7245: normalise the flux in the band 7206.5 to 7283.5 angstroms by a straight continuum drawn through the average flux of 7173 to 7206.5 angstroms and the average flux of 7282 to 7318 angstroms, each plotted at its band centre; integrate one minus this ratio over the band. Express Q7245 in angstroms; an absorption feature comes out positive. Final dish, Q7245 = 0.8 angstroms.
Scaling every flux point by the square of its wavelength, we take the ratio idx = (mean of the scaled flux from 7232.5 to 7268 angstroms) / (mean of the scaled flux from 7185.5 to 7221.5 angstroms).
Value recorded 1.13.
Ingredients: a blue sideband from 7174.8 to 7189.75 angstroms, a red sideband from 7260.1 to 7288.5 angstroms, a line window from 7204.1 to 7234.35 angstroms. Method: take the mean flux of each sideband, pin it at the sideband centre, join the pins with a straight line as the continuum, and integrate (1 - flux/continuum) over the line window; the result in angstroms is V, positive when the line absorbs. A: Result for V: 1.5 angstroms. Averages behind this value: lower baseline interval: 21.9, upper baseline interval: 25.7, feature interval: 22.3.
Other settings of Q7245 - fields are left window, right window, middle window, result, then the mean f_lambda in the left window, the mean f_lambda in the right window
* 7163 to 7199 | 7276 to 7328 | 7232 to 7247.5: 0.16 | 21.6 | 26.7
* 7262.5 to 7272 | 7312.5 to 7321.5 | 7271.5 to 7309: 0.08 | 25.6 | 27.3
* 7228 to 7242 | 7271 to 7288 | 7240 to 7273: 0.16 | 23.8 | 25.9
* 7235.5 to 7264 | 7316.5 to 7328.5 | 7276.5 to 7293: -0.42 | 24.3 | 27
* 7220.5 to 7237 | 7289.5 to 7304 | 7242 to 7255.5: 0.13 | 23.4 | 26.6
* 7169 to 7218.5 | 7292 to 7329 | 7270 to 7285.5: -0.22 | 21.6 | 26.9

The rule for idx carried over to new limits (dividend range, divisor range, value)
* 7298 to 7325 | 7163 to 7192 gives 1.32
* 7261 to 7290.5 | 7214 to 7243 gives 1.12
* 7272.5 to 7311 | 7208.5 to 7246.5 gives 1.17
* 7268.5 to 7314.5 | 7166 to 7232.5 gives 1.23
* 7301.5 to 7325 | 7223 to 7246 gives 1.17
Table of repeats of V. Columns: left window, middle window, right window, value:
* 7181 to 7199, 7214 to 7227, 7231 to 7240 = 0.32 angstroms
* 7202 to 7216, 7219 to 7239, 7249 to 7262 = -0.77 angstroms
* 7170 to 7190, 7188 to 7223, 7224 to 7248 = 1.25 angstroms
